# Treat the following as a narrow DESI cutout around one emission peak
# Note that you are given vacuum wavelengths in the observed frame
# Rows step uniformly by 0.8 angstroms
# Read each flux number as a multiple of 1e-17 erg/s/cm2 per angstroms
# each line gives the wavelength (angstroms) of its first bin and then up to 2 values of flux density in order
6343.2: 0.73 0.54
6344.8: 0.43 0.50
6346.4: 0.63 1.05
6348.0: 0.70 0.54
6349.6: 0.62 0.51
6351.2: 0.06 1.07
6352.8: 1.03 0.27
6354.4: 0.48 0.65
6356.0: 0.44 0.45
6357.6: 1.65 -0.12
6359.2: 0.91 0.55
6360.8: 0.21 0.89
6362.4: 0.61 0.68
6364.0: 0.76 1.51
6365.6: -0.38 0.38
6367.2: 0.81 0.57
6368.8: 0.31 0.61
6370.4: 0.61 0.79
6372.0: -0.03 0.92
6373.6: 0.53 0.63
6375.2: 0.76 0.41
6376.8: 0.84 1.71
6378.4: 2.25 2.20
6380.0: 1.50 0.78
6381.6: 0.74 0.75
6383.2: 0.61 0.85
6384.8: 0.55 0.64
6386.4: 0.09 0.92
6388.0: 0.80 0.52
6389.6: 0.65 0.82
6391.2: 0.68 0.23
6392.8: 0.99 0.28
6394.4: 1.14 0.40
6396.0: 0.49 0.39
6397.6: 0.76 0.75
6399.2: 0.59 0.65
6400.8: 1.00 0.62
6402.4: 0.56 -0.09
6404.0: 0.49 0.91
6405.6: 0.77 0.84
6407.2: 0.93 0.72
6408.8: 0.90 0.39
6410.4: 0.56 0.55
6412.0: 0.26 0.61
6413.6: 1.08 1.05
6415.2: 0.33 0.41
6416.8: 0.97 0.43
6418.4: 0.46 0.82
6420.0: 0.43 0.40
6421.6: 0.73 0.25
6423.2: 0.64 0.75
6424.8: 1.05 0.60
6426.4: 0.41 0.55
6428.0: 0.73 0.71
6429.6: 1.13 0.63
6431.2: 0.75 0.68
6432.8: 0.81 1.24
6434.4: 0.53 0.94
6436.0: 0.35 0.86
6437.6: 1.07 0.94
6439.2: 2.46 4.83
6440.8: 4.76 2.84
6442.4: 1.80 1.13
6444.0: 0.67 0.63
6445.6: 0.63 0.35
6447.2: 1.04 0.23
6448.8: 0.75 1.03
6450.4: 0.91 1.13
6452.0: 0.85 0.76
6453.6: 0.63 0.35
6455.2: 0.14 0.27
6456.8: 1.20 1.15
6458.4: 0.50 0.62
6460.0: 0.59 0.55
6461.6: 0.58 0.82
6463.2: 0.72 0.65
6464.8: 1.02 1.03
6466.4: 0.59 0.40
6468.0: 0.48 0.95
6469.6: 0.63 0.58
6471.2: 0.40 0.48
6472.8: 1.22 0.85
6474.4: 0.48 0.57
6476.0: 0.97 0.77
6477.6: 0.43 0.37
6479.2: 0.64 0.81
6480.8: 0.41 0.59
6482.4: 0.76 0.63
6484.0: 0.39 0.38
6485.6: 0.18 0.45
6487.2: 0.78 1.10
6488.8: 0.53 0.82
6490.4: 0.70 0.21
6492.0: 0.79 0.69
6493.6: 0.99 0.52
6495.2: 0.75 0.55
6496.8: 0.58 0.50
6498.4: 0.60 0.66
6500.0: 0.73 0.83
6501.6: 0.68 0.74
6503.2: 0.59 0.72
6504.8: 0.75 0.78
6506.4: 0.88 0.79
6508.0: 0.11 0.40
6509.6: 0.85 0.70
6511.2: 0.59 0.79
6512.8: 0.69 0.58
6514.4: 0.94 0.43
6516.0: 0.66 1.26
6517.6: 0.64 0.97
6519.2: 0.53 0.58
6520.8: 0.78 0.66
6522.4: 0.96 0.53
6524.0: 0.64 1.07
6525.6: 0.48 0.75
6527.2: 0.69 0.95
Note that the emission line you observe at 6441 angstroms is [O III] 5007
